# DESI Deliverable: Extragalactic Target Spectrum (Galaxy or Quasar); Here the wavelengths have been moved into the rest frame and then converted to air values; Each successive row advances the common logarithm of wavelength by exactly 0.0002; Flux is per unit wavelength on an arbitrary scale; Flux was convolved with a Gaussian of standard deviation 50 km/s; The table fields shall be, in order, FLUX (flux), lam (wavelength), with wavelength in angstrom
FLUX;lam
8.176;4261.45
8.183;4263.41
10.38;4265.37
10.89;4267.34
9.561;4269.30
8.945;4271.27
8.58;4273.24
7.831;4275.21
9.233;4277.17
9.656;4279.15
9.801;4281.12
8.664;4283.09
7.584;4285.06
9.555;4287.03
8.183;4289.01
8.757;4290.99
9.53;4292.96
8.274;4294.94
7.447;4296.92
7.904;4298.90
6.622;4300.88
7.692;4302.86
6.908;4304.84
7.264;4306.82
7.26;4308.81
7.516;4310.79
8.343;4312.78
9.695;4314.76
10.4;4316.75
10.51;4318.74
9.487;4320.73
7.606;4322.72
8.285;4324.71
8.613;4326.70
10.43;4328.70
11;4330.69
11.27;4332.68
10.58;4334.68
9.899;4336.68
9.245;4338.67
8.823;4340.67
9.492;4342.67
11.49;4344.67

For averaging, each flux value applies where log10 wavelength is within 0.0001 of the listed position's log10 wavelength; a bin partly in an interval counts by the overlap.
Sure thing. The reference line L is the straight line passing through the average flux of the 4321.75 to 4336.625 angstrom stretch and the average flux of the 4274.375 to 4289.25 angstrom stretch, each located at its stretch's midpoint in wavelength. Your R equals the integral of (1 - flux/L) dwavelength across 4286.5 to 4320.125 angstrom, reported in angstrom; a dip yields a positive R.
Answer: 3.27 angstrom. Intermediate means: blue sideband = 8.86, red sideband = 9.7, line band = 8.34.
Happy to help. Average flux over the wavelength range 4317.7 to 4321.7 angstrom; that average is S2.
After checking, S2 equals 10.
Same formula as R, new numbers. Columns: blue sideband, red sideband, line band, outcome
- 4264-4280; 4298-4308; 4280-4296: -1.0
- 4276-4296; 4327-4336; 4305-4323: 2.4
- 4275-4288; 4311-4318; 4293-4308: 2.6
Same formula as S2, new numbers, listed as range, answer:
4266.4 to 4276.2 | 9.16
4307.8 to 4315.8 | 8.21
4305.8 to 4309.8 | 7.26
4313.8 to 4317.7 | 10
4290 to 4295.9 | 8.86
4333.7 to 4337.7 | 10.2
